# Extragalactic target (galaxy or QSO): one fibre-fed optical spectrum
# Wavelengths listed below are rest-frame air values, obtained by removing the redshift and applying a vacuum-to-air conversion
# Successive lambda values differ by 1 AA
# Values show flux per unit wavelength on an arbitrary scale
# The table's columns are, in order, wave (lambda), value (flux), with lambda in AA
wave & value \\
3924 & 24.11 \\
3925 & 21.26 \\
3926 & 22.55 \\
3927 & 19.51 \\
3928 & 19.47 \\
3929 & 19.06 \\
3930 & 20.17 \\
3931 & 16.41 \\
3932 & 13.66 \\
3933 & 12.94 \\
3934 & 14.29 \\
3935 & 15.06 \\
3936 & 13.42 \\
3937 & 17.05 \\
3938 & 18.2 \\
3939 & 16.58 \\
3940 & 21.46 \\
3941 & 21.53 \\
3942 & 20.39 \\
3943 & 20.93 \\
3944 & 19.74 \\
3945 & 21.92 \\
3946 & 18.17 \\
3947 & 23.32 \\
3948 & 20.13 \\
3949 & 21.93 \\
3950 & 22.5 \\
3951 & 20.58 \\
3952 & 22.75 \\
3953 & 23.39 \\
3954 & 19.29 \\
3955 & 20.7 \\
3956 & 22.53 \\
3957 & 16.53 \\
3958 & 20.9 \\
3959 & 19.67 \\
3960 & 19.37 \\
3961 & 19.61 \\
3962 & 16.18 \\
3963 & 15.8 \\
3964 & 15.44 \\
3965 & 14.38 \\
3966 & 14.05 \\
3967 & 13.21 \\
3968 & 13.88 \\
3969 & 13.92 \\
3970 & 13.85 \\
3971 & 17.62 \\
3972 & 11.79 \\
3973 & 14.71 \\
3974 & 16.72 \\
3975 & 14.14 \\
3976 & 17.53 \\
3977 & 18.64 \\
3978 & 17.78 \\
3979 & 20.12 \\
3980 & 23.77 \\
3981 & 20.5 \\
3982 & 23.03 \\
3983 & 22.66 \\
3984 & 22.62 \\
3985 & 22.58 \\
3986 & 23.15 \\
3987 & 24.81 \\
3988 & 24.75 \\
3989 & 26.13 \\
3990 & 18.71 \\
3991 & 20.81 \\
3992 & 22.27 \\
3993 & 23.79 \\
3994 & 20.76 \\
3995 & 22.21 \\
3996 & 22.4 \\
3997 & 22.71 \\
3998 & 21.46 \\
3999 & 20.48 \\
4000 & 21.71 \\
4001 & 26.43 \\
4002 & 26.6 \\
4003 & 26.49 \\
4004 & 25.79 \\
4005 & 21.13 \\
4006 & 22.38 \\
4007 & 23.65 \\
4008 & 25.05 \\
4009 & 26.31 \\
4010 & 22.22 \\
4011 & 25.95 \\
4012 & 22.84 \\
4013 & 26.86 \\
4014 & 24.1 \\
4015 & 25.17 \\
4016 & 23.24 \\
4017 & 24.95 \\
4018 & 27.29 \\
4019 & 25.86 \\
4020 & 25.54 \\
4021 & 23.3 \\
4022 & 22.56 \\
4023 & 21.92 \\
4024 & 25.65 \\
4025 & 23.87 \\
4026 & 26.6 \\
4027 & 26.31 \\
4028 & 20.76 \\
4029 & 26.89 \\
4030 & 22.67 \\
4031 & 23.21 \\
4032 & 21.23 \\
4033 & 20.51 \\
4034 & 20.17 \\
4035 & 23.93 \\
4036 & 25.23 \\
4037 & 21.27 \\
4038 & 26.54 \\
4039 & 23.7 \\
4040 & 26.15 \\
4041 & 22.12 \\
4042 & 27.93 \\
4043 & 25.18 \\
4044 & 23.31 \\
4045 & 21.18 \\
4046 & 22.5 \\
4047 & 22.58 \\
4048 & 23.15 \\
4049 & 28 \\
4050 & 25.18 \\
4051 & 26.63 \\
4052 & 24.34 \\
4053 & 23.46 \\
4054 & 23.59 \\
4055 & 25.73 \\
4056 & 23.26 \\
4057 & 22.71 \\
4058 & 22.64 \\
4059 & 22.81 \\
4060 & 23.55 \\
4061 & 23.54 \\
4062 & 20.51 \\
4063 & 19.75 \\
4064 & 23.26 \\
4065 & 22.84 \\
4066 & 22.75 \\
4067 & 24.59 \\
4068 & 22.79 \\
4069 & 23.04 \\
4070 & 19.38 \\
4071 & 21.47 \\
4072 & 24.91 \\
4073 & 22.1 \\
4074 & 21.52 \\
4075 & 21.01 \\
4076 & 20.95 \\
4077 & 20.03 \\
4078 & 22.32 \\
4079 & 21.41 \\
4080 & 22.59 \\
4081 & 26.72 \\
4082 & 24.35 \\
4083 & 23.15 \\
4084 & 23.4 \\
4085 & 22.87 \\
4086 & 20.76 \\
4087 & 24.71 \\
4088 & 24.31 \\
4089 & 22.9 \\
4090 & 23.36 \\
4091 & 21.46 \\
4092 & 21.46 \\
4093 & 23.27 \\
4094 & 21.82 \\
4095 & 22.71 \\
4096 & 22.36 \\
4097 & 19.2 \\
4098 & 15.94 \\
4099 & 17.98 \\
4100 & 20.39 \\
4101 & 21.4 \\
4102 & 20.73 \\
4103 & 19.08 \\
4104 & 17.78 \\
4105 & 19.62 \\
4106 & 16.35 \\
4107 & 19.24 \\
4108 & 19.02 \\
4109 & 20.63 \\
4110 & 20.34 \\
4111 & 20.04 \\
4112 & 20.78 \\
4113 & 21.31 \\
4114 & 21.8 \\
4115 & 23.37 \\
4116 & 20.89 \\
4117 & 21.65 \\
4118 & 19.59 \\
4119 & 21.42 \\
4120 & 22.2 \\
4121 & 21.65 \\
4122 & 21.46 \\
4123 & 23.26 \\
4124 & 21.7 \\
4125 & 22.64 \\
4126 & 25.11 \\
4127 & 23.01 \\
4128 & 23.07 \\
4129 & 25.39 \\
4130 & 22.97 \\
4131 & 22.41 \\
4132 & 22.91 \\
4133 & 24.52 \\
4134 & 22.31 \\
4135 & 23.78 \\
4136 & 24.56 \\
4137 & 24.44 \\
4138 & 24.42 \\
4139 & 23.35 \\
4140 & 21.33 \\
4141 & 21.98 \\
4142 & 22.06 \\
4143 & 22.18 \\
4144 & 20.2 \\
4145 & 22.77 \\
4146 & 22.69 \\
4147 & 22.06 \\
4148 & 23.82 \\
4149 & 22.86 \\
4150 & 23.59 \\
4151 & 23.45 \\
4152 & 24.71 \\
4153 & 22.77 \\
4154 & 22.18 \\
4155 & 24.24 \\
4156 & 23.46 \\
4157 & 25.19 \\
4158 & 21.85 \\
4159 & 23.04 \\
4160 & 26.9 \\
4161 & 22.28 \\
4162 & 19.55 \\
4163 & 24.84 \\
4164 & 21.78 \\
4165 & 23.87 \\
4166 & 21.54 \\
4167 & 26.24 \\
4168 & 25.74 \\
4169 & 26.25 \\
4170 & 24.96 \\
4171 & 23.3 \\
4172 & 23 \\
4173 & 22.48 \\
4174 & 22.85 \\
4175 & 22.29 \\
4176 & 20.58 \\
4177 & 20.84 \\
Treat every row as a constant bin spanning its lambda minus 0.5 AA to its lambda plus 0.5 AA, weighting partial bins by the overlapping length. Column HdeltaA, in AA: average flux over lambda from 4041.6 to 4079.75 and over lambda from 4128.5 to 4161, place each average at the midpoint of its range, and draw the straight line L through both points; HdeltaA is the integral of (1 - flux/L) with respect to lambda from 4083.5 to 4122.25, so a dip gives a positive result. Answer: 3.6 AA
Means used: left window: 23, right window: 23.2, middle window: 21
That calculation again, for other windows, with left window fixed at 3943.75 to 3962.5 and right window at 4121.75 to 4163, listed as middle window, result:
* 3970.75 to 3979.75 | 1.8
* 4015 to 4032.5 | -2.3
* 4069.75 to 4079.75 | 0.3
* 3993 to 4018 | -3.1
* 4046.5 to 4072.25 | -1.6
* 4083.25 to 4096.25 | -0.2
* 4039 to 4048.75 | -1.0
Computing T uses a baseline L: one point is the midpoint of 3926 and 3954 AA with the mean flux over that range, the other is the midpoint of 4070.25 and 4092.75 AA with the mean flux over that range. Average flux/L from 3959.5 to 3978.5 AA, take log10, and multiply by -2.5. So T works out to 0.25 mag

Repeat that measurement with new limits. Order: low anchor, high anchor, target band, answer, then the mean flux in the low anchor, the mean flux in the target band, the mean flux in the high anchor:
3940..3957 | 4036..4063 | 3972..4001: 0.06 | 21.1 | 21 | 23.9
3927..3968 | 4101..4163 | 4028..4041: -0.15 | 18.5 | 23.3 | 22.2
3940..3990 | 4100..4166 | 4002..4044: -0.19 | 19.4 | 24.2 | 22.2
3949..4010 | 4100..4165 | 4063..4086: -0.05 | 20.4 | 22.5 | 22.2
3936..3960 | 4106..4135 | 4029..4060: -0.12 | 20.3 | 23.7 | 21.9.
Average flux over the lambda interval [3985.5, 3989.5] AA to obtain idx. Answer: 24.7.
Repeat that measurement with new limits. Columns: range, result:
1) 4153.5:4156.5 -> 23.3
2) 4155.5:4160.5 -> 24.1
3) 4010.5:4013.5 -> 25.2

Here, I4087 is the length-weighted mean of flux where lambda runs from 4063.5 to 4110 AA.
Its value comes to 21.6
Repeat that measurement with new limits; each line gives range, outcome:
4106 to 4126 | 21.2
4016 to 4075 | 23.6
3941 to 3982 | 18.6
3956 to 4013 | 20.5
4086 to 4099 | 21.8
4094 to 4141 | 21.5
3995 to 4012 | 23.7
